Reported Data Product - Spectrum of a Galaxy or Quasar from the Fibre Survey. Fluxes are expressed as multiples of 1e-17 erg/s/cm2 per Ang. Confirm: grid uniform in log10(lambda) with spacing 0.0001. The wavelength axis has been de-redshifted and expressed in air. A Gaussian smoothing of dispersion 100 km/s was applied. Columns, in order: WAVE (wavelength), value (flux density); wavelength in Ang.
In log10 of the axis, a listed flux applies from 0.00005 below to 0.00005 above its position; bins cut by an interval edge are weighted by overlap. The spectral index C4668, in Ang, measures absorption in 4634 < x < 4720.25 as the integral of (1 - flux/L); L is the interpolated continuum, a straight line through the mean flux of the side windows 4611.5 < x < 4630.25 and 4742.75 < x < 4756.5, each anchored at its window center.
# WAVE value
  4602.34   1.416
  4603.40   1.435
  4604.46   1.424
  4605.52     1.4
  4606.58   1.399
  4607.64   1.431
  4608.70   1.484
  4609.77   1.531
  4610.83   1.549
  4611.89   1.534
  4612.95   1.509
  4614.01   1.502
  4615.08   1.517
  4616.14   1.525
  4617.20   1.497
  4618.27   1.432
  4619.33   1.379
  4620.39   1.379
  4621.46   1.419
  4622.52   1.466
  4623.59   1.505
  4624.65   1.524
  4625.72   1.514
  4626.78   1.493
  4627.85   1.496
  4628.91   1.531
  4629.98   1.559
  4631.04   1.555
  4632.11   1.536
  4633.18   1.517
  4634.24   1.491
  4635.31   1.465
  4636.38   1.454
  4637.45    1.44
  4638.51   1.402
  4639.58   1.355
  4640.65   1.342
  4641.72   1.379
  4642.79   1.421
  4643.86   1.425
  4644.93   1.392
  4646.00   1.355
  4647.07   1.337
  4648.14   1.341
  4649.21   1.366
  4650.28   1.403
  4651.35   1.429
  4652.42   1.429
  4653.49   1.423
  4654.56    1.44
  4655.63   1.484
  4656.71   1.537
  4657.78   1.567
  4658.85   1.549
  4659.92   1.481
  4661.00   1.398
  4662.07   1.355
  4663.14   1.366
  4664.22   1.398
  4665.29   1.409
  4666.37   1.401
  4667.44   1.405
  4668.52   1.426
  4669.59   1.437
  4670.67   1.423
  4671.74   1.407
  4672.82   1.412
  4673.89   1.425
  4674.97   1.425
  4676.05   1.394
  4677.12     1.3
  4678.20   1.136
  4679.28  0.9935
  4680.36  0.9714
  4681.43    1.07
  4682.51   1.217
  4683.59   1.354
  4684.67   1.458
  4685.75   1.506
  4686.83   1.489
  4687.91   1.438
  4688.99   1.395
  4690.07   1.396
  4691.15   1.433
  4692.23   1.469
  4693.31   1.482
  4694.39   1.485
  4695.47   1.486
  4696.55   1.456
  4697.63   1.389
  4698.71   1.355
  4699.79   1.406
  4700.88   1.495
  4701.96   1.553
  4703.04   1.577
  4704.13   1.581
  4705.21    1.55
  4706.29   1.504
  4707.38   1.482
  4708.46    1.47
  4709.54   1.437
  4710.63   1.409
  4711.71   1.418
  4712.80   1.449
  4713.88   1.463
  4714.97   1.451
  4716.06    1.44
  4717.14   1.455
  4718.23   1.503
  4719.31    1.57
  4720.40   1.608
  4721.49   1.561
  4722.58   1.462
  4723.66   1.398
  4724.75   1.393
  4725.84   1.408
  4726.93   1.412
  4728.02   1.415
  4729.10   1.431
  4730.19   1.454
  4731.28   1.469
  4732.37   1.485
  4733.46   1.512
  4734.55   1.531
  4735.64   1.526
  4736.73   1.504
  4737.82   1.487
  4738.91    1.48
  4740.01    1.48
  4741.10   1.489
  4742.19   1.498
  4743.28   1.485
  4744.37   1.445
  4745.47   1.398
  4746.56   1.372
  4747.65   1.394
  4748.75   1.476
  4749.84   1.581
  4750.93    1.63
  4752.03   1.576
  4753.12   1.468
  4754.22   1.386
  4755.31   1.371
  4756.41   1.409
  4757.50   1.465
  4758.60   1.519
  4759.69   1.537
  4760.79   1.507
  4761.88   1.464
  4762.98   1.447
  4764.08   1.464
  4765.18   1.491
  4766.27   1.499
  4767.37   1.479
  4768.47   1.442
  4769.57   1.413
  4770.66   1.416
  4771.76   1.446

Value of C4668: 3.4 Ang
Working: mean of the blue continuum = 1.49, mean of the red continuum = 1.46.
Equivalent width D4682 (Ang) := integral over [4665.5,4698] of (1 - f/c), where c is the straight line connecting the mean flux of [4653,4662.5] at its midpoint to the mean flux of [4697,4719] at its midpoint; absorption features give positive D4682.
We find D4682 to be 2.2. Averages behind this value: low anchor 1.47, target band 1.37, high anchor 1.47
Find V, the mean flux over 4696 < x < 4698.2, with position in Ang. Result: 1.42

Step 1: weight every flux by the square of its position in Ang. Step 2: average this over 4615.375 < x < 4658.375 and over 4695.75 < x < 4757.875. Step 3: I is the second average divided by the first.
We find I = 1.1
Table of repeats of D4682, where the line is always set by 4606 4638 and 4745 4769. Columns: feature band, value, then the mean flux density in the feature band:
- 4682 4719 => 0.6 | 1.46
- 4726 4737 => 0.0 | 1.47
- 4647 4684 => 2.8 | 1.37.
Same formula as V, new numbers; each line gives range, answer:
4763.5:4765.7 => 1.47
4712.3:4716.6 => 1.45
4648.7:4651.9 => 1.4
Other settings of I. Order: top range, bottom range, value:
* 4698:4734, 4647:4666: 1.06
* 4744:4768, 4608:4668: 1.07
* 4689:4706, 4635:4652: 1.08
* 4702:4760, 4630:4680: 1.08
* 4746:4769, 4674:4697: 1.13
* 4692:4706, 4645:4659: 1.06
